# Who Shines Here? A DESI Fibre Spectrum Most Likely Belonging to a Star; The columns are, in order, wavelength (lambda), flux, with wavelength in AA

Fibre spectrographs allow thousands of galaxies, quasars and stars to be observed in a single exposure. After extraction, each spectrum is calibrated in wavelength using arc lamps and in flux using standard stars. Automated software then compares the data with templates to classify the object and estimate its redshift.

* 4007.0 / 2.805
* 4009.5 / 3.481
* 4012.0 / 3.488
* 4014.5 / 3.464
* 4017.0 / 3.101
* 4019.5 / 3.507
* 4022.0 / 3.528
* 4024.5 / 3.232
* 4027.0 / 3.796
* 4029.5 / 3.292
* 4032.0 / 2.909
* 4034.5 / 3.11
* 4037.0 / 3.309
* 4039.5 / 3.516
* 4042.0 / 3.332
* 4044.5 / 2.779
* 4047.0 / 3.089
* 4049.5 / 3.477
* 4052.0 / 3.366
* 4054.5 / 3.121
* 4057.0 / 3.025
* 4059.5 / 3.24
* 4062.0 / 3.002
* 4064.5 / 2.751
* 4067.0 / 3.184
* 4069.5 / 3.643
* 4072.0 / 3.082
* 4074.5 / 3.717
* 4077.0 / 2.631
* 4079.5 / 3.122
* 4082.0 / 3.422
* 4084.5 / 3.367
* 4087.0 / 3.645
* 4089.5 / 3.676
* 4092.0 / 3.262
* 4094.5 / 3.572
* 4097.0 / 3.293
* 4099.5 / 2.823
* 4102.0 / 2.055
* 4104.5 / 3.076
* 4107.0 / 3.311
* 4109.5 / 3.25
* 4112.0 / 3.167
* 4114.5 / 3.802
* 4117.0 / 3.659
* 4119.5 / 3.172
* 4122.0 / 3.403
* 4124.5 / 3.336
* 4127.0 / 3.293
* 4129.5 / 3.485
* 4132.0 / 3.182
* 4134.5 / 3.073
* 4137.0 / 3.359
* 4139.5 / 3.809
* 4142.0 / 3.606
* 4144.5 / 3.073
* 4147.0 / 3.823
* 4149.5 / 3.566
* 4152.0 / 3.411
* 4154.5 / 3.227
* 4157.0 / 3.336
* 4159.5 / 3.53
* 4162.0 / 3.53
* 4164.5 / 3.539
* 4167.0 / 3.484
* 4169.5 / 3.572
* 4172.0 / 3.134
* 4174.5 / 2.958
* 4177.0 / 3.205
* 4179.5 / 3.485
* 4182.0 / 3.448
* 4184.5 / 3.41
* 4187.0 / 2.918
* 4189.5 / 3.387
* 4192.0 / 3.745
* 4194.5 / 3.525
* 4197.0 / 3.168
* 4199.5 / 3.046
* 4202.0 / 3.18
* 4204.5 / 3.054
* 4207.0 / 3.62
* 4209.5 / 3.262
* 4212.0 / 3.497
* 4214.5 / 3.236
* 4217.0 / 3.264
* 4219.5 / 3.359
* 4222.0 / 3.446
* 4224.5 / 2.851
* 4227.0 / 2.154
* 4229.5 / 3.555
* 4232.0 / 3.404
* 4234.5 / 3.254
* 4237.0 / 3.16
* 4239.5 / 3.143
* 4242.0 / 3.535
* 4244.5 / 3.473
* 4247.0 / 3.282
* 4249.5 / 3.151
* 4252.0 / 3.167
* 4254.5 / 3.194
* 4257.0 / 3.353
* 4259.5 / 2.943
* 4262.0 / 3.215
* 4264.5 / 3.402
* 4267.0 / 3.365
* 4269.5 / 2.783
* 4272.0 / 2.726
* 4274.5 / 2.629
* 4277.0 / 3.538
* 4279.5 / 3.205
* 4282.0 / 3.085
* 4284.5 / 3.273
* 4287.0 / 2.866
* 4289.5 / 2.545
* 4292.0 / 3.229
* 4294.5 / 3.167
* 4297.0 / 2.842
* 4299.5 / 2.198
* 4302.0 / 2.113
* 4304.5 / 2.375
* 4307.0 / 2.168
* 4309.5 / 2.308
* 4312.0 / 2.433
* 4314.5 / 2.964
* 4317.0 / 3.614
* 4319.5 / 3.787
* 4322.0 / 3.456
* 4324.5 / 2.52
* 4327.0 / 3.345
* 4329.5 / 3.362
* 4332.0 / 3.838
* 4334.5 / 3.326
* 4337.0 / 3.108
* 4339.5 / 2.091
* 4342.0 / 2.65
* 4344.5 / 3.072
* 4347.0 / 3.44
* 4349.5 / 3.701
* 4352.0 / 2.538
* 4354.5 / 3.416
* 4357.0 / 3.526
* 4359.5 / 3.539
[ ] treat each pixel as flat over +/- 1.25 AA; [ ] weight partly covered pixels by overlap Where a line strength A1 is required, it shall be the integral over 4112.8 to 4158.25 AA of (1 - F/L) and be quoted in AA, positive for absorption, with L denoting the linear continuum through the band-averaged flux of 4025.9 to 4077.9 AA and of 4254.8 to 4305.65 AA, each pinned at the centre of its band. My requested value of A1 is -4.5 AA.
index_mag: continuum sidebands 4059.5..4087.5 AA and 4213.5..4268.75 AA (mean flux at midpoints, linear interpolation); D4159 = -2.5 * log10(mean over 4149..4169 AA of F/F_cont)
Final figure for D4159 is -0.076 mag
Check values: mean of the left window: 3.22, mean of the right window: 3.22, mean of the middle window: 3.45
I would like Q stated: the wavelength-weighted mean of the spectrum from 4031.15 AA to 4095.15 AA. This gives 3.24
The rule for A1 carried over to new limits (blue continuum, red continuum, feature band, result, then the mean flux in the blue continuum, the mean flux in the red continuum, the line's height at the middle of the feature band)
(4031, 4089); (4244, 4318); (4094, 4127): -0.7 AA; 3.22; 2.95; 3.16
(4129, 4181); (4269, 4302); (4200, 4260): -2.3 AA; 3.4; 2.9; 3.11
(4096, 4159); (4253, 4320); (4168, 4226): -2.8 AA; 3.31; 2.93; 3.14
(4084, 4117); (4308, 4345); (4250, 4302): 1.4 AA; 3.27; 3.05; 3.1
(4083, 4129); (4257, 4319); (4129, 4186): -3.9 AA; 3.29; 2.9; 3.18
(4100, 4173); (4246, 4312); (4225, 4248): -1.2 AA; 3.35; 2.92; 3.05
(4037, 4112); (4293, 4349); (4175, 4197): -2.0 AA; 3.2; 2.93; 3.08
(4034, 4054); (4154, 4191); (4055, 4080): 1.0 AA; 3.25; 3.35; 3.27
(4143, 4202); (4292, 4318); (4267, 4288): -1.9 AA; 3.37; 2.64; 2.79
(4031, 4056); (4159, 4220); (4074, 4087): -0.1 AA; 3.2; 3.34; 3.24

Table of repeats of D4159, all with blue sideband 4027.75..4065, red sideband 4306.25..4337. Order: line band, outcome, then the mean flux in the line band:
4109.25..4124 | -0.09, 3.42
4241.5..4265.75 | -0.05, 3.26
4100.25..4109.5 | 0.10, 2.87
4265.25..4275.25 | 0.07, 2.91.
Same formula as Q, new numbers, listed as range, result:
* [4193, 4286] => 3.2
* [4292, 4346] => 2.9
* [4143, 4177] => 3.39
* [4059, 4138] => 3.25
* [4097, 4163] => 3.32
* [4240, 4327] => 3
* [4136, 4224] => 3.37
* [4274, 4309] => 2.8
